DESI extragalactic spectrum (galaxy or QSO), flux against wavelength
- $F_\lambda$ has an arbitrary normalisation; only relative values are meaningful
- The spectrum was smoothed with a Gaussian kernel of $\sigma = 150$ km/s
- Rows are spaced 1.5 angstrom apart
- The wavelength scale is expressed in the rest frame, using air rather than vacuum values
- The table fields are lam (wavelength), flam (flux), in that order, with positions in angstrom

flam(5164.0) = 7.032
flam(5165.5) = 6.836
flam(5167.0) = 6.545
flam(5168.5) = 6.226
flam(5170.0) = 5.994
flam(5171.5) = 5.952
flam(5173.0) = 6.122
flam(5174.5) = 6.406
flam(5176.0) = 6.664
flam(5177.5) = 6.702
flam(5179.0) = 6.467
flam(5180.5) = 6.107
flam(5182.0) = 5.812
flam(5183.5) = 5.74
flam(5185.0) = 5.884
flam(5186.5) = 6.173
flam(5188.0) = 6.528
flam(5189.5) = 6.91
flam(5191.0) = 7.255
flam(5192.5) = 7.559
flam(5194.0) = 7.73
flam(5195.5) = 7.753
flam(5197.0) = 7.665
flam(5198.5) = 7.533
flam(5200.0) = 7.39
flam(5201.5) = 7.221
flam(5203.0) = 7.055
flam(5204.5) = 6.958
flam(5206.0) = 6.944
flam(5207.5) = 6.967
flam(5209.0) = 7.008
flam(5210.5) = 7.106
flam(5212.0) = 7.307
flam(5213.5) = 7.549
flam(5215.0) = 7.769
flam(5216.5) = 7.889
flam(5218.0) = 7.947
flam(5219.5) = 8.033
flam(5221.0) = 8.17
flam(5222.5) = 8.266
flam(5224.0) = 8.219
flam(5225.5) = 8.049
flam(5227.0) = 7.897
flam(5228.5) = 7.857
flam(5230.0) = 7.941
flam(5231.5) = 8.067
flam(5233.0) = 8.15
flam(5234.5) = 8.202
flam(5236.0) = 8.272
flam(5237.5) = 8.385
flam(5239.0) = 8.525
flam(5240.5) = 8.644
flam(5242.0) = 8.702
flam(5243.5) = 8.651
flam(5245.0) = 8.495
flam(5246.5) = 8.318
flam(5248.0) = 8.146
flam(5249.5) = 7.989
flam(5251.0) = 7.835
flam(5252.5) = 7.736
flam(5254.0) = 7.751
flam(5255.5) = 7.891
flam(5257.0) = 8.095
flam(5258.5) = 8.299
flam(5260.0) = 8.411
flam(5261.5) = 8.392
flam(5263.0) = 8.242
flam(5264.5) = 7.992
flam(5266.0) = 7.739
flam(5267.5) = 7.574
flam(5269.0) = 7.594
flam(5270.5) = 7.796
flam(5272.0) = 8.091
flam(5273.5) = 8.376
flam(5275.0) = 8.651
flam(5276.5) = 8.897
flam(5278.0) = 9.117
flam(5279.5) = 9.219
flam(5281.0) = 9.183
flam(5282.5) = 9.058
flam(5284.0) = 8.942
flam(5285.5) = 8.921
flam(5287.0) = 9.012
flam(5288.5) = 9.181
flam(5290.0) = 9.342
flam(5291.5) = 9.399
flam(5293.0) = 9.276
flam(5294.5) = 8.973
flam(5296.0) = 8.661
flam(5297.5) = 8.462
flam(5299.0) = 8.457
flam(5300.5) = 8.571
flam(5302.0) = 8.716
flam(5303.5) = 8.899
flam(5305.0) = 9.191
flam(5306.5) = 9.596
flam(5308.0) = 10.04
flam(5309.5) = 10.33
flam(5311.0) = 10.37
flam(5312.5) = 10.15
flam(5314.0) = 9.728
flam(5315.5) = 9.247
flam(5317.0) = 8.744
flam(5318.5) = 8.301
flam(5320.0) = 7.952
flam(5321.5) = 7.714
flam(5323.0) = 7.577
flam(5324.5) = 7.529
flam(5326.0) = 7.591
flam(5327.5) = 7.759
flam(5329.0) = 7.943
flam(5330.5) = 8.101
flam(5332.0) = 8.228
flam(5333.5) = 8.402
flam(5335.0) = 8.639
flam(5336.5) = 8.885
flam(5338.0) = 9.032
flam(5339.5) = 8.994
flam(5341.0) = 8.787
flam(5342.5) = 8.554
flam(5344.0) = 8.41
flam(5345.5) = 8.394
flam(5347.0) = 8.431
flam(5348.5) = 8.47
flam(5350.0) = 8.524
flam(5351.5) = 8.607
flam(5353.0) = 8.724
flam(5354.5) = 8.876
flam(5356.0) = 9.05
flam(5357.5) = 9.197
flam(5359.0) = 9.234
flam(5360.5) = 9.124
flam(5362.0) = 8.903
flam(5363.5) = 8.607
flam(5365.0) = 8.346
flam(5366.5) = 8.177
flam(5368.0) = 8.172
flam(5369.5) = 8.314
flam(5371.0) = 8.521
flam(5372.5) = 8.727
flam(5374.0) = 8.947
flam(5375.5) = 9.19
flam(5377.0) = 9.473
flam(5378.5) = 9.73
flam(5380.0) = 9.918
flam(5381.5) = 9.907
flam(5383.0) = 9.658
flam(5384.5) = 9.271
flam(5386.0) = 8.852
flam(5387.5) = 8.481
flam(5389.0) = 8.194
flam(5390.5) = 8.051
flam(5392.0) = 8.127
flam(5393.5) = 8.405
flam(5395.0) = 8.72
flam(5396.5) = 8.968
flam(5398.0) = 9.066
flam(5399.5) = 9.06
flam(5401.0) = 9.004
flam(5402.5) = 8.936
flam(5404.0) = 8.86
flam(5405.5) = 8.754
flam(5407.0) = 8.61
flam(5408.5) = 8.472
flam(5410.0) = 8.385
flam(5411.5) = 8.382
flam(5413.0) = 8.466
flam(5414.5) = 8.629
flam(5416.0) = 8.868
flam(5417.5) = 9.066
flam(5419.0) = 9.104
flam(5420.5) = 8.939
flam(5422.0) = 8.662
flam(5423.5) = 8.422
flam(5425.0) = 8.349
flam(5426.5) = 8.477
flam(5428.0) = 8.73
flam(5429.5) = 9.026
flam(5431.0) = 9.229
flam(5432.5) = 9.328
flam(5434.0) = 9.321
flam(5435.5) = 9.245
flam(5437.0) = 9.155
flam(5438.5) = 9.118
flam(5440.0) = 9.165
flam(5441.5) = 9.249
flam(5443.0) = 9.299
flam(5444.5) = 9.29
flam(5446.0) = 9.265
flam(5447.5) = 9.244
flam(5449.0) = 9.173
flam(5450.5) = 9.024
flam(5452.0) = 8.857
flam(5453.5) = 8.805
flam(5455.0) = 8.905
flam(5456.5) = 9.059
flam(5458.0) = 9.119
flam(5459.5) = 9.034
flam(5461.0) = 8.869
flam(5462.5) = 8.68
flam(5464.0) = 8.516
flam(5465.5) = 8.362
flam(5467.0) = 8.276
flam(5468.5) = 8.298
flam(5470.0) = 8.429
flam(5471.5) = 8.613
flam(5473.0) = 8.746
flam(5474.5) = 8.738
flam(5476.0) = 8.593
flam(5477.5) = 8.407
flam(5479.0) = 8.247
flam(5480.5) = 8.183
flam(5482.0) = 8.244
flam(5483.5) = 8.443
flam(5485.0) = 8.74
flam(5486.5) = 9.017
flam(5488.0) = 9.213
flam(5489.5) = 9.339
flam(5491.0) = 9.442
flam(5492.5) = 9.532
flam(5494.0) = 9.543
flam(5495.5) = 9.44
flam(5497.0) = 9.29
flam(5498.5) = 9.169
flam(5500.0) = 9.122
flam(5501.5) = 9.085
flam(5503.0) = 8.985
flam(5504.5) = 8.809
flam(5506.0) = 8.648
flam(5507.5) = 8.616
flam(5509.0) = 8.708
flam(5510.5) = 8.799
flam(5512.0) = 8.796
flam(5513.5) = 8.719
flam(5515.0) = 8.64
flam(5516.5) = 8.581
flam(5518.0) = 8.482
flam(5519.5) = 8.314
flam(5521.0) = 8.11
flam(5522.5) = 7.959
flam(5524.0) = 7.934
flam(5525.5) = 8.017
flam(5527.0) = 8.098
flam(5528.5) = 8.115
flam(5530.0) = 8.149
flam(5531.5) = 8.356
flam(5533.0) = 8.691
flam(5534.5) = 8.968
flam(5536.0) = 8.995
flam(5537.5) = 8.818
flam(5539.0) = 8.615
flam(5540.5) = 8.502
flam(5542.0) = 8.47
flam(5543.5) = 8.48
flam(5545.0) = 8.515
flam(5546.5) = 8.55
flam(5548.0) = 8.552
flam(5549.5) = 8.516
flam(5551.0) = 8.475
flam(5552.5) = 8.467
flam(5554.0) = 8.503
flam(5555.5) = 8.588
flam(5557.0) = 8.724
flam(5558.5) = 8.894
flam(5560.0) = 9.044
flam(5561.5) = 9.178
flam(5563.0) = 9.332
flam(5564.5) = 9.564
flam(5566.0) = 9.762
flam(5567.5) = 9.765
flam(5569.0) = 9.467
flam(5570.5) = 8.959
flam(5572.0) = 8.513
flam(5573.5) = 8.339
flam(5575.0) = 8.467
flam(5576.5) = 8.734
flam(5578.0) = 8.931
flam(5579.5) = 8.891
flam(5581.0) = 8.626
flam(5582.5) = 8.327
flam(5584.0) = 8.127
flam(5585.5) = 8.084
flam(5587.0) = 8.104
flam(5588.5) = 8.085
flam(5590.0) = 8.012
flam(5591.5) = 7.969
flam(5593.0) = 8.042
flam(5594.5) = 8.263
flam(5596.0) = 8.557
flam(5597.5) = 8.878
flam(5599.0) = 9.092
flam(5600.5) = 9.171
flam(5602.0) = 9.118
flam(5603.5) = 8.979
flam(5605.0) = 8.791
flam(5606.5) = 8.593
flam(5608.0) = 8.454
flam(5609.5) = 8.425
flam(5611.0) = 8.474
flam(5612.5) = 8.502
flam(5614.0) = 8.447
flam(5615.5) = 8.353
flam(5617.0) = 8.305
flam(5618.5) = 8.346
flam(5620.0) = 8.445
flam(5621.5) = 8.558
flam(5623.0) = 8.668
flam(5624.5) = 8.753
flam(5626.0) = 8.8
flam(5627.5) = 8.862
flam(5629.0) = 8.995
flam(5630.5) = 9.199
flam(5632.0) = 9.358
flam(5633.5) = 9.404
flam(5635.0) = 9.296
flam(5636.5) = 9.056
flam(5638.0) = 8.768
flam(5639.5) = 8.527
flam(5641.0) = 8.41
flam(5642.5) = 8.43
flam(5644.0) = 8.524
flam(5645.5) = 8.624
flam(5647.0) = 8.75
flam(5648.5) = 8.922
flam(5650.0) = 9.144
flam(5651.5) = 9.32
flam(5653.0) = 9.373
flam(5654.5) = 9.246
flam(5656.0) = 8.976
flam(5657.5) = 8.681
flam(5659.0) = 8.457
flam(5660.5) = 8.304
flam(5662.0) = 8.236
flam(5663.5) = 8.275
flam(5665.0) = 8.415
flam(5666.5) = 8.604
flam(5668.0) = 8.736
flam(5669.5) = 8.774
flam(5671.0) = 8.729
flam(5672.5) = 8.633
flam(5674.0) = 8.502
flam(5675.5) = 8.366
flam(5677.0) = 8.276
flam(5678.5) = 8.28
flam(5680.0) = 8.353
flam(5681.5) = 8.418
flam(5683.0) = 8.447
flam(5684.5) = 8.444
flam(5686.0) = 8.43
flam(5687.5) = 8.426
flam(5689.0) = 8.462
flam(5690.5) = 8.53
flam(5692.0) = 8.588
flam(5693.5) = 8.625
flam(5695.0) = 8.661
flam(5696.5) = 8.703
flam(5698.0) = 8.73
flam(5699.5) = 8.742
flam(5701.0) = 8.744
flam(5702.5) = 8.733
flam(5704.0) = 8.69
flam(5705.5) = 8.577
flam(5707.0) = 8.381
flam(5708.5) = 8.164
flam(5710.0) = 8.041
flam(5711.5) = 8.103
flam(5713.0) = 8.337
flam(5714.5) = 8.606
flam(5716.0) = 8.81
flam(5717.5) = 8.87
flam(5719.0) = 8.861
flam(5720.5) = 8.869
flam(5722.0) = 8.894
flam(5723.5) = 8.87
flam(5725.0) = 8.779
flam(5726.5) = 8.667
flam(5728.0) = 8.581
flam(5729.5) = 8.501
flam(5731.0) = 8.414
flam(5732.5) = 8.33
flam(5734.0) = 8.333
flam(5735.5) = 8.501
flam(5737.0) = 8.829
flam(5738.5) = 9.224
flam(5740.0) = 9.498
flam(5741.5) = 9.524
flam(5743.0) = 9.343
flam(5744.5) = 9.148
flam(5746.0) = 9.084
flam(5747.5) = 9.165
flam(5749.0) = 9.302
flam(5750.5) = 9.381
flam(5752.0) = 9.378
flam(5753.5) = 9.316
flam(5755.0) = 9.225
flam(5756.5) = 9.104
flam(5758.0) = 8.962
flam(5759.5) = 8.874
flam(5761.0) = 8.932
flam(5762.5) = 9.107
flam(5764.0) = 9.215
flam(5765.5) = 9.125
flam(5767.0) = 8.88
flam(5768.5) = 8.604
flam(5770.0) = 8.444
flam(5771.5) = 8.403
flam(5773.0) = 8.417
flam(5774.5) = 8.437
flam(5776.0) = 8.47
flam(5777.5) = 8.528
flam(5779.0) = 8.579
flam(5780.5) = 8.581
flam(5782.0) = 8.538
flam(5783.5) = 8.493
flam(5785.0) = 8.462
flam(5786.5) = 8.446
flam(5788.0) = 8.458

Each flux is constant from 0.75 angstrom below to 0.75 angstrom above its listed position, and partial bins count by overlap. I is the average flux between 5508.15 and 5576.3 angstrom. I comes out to 8.66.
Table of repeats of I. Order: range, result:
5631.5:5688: 8.68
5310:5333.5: 8.48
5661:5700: 8.51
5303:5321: 9.36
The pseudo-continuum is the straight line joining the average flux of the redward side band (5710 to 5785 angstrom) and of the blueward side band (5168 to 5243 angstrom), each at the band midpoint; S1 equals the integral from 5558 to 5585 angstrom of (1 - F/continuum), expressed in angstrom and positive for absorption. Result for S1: -2.0 angstrom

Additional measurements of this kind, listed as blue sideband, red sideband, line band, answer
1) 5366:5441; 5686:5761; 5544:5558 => 0.4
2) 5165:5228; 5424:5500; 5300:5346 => -4.5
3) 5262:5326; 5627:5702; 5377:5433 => -0.7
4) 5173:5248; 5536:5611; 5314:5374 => -4.4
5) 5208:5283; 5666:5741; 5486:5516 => -2.3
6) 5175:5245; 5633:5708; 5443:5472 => -2.6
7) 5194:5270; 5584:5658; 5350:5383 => -3.2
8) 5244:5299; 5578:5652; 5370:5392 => -1.3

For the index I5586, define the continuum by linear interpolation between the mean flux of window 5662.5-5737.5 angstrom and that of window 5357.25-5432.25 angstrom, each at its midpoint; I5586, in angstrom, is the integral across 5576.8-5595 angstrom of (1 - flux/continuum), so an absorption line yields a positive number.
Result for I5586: 0.7 angstrom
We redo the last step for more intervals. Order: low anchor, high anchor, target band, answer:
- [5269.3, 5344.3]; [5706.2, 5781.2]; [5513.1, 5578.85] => 1.0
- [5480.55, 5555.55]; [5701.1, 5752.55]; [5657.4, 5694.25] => 1.2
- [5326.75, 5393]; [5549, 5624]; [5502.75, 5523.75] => 0.3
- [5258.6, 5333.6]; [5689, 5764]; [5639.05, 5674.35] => 0.4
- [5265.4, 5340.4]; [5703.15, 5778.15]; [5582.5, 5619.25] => 1.3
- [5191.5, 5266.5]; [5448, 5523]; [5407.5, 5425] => -0.2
